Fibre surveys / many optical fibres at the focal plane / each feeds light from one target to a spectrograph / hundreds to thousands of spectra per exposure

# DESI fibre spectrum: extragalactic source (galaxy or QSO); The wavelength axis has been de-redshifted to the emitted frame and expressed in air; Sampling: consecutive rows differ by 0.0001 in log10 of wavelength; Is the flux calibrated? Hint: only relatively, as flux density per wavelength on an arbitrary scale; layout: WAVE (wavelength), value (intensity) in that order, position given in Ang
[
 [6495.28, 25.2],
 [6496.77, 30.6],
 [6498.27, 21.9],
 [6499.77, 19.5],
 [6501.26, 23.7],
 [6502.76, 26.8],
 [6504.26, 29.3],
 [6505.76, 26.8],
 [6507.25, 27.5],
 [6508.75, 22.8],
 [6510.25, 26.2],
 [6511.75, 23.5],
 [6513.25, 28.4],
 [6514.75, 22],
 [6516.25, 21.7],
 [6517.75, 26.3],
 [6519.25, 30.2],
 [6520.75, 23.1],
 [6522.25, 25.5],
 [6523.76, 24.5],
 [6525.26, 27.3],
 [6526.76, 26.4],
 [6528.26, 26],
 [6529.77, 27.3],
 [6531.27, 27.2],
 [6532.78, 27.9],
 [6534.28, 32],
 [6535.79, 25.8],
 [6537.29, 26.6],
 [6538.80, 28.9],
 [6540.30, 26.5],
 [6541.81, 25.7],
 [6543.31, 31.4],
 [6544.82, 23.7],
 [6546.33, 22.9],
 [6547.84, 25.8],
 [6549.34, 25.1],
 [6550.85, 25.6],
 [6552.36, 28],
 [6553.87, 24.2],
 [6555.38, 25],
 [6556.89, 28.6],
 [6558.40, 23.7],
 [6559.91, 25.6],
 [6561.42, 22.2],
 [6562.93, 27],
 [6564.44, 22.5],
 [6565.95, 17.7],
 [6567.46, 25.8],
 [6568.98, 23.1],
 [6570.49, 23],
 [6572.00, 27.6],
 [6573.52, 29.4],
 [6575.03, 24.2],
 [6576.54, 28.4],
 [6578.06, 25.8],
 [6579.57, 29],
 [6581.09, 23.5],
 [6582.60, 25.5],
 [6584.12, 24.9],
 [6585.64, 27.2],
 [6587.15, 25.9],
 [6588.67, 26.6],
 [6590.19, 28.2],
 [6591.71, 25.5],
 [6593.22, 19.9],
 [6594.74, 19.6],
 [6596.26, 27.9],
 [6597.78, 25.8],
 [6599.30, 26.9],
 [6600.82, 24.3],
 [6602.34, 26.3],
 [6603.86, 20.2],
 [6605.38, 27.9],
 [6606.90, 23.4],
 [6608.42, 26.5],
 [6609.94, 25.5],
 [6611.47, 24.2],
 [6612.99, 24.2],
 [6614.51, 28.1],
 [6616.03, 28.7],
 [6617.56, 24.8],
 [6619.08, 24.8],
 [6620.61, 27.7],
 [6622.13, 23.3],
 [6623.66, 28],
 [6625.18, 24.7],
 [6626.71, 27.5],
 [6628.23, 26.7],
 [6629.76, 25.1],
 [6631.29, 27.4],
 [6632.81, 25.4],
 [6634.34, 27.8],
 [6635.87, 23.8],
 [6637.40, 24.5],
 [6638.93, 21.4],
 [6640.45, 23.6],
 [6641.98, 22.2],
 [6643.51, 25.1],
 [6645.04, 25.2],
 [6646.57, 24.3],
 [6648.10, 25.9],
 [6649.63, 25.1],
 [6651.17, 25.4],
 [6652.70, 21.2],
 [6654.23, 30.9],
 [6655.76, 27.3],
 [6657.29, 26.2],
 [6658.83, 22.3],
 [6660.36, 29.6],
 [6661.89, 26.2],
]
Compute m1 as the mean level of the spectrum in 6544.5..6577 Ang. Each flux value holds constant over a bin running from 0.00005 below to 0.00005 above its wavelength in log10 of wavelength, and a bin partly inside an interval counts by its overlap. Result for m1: 24.9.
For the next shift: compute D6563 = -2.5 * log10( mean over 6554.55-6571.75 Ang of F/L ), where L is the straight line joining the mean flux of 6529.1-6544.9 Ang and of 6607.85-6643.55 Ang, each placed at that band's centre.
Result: 0.12 mag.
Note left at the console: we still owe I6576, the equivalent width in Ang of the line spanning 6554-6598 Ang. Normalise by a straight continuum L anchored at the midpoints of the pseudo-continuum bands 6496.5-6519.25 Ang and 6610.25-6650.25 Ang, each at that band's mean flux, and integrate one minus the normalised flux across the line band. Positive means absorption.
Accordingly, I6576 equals 0.3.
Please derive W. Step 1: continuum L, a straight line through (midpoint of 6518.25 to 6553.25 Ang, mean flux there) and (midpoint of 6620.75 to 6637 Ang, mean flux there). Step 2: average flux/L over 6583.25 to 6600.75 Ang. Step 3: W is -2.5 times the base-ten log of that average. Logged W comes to 0.04 mag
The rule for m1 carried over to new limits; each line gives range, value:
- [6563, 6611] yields 25.1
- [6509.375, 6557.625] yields 26.2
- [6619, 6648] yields 25.2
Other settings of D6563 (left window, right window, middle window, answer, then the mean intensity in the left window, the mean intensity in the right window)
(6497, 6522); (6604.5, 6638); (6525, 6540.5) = -0.09 mag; 25.1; 25.9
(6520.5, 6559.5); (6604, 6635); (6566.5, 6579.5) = 0.01 mag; 26.4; 26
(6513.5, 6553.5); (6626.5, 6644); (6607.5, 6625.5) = -0.03 mag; 26.3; 25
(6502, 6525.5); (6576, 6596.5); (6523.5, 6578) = -0.01 mag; 25.7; 25.5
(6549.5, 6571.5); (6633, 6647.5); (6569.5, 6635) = -0.06 mag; 24.5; 24.3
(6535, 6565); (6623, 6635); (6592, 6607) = 0.08 mag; 25.8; 26.6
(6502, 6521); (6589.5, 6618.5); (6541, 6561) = -0.01 mag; 25.8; 25.1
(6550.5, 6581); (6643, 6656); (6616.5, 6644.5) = 0.01 mag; 25.3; 25.5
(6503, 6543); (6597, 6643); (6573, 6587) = -0.02 mag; 26.4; 25.4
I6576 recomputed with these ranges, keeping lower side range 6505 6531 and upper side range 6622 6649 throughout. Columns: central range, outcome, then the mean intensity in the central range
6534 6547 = -0.7 Ang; 26.9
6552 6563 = 0.1 Ang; 25.4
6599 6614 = 0.2 Ang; 24.9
